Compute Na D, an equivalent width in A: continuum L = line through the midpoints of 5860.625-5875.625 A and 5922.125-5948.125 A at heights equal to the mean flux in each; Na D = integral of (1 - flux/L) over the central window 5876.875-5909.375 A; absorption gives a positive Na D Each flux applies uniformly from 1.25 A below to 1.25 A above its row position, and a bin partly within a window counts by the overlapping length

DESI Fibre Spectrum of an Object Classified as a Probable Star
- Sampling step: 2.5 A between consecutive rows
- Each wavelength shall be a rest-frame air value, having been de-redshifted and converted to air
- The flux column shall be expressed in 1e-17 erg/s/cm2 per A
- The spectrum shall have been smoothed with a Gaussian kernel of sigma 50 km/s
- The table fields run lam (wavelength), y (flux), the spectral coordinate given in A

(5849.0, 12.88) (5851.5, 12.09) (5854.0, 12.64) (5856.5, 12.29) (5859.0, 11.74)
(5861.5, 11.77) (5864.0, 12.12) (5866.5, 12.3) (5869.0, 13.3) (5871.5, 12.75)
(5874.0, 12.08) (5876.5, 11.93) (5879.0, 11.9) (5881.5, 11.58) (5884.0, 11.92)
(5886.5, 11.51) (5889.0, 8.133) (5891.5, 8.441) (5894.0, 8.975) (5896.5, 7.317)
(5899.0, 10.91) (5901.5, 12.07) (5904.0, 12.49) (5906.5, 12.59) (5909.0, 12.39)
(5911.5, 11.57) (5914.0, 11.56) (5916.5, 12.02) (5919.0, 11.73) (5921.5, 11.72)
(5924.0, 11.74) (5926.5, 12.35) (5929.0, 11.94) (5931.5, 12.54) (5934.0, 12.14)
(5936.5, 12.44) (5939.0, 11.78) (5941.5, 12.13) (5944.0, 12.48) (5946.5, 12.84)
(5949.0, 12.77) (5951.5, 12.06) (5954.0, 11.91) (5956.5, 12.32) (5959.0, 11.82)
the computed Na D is 4.1 A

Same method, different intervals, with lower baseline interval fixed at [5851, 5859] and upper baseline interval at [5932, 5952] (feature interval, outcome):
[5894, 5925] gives 2.30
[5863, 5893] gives 2.00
